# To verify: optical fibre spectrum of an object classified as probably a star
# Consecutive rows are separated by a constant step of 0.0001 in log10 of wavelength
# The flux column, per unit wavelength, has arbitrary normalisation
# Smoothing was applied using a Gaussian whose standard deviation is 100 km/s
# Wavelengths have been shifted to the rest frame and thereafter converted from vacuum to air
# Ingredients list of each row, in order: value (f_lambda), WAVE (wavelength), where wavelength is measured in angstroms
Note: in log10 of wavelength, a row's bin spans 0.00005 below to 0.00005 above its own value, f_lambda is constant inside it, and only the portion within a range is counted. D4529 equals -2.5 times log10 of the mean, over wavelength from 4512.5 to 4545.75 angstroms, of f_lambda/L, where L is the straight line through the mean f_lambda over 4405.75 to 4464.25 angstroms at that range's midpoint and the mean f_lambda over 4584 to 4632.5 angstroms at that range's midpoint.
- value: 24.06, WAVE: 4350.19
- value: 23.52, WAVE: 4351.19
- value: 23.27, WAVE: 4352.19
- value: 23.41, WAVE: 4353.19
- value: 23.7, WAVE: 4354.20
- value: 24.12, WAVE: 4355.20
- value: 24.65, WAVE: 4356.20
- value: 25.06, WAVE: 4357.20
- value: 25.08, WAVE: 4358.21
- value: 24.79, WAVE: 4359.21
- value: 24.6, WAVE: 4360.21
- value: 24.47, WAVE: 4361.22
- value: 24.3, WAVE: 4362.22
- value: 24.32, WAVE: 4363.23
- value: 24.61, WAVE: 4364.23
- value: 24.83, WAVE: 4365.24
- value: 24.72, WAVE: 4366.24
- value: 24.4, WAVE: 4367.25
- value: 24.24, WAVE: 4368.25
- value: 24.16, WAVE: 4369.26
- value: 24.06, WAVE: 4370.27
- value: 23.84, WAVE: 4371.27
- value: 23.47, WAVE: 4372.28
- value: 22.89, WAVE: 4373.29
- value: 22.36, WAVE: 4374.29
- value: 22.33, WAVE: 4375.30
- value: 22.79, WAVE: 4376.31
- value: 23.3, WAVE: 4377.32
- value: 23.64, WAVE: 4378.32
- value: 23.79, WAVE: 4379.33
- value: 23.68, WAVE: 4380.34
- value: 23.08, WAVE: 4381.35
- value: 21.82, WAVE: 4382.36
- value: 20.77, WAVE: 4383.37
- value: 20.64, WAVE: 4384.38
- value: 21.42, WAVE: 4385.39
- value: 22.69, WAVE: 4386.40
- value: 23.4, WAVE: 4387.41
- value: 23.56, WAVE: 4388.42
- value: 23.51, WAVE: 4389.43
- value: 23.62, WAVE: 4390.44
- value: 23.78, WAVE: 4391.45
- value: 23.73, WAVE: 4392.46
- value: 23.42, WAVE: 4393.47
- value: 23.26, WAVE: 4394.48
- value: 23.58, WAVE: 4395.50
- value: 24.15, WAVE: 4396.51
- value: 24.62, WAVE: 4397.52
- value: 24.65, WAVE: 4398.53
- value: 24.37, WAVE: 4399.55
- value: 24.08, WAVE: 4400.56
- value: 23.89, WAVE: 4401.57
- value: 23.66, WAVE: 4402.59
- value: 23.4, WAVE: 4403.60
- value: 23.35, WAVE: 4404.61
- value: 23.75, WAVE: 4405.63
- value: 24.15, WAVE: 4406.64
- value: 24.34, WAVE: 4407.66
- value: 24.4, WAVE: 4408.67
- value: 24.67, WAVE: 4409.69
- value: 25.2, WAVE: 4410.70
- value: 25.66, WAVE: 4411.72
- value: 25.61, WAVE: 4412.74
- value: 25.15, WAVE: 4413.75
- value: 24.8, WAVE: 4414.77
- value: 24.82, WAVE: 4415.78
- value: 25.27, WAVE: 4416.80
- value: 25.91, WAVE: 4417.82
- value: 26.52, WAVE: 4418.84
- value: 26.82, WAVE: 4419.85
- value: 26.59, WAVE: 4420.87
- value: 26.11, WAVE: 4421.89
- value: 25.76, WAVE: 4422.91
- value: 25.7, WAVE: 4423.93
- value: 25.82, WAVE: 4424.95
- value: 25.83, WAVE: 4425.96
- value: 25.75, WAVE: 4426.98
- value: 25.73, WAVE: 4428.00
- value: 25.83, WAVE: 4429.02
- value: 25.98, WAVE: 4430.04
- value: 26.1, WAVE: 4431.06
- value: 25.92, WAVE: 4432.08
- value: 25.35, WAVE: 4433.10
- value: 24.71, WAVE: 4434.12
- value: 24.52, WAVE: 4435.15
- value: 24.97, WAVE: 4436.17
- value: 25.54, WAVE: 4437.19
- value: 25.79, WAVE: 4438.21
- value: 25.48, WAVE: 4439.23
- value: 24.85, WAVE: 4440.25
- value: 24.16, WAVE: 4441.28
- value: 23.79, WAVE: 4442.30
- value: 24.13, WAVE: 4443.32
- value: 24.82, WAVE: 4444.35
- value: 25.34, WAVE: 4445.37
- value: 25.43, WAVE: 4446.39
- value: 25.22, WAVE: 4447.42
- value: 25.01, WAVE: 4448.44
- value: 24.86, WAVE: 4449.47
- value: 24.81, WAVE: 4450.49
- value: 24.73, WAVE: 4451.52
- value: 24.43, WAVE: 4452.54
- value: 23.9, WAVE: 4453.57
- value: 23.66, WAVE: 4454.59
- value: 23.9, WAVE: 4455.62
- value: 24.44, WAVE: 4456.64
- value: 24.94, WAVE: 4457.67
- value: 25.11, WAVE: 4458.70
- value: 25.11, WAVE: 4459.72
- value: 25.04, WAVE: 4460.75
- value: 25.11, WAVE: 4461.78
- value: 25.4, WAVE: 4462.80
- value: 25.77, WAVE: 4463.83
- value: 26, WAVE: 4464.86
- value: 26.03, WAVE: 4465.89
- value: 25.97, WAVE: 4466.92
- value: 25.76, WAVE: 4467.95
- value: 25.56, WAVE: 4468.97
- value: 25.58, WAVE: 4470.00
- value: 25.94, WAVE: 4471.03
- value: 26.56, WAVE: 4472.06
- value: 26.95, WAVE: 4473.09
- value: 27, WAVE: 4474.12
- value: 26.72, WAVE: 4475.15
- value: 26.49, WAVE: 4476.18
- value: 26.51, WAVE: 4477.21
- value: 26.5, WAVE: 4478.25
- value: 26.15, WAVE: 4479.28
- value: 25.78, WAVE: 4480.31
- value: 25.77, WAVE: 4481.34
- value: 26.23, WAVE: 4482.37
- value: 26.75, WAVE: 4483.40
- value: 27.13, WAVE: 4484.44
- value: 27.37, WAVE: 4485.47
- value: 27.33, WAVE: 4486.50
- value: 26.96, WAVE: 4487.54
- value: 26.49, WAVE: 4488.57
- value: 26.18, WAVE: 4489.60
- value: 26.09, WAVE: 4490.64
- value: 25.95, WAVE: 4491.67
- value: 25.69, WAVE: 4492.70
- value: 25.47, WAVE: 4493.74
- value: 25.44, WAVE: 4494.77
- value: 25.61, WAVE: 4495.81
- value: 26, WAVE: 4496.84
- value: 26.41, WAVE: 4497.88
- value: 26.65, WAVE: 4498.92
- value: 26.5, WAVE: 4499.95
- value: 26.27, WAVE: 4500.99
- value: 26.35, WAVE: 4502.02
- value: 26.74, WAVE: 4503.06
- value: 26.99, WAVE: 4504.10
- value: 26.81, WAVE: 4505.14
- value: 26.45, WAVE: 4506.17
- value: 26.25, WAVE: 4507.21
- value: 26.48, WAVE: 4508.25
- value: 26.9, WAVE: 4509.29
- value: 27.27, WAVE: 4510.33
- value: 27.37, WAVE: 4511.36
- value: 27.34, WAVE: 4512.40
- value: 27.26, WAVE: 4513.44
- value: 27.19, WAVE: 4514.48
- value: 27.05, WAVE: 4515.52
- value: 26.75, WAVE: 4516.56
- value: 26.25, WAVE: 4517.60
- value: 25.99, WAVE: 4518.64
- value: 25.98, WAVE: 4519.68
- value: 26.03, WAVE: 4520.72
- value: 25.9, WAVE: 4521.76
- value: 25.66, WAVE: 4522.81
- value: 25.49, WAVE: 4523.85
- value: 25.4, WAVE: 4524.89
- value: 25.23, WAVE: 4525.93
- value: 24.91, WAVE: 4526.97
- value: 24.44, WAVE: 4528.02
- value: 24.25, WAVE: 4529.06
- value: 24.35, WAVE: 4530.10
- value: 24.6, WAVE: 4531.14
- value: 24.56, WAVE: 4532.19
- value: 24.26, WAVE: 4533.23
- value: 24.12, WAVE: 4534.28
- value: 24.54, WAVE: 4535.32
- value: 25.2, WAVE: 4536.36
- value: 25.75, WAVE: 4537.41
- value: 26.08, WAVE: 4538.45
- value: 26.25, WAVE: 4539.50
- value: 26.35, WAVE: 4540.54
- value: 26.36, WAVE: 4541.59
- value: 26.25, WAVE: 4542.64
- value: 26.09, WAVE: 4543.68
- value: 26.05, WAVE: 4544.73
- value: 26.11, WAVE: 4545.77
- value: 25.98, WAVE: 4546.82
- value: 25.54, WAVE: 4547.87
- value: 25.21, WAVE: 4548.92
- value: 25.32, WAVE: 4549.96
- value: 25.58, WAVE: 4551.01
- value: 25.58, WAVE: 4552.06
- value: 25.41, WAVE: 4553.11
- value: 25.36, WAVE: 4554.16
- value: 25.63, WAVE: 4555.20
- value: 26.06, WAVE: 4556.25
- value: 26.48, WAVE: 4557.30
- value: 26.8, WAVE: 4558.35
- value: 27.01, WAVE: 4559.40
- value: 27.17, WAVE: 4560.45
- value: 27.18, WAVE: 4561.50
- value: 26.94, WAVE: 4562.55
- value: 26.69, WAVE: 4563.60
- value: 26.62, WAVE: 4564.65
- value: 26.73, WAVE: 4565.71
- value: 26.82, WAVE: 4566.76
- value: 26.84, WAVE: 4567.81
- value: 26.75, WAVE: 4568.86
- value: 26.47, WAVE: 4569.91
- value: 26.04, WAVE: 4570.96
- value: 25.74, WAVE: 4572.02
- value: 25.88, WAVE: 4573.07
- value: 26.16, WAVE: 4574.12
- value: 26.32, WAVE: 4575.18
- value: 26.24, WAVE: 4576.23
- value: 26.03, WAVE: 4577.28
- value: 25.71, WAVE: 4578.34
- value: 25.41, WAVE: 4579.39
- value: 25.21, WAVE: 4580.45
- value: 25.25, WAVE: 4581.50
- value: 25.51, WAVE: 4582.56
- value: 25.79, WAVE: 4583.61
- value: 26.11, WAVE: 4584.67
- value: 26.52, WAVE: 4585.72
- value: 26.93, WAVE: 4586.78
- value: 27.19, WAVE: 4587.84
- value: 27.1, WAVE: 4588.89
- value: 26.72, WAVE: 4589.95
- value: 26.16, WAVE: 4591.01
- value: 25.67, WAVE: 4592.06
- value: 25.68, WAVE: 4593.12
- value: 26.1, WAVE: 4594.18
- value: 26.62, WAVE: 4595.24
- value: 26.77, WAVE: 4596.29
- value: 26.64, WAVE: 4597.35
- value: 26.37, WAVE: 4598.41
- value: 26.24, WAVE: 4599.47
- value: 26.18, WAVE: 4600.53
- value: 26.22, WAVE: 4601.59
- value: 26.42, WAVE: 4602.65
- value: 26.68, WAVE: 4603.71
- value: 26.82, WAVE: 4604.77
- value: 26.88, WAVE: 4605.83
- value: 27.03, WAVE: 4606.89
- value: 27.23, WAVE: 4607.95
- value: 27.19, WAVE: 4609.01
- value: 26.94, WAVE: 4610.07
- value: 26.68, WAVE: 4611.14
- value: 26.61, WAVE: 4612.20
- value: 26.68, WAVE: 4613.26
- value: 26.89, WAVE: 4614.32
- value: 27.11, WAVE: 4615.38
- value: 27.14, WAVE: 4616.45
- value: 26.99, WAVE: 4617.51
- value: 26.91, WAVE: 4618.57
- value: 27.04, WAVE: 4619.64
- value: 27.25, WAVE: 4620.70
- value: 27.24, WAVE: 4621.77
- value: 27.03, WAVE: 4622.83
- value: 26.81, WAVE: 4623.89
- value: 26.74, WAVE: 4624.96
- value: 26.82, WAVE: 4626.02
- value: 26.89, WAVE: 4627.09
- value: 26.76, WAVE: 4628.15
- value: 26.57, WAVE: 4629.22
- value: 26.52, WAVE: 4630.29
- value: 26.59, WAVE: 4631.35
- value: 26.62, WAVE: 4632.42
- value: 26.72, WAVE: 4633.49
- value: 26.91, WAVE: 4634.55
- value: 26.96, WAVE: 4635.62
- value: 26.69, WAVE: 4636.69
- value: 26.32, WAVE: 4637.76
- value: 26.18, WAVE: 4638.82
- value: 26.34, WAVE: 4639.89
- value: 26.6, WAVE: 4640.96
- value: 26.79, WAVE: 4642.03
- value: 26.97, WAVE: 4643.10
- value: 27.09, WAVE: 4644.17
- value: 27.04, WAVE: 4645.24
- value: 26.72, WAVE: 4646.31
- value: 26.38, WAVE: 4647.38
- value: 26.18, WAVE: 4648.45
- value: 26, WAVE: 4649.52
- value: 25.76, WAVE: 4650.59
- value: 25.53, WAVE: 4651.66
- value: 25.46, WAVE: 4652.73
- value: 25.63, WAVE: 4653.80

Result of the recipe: 0.01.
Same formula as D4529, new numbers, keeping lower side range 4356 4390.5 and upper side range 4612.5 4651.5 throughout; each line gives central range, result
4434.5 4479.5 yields -0.03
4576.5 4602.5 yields 0.00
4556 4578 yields -0.02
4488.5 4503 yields -0.04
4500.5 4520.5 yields -0.06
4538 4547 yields -0.02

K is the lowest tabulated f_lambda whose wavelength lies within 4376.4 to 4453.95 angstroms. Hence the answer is 20.64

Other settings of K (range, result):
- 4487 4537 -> 24.12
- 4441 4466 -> 23.66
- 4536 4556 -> 25.2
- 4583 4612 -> 25.67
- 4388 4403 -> 23.26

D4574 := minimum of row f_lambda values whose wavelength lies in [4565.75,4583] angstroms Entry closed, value 25.21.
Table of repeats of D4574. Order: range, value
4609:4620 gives 26.61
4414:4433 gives 24.8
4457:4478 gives 24.94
